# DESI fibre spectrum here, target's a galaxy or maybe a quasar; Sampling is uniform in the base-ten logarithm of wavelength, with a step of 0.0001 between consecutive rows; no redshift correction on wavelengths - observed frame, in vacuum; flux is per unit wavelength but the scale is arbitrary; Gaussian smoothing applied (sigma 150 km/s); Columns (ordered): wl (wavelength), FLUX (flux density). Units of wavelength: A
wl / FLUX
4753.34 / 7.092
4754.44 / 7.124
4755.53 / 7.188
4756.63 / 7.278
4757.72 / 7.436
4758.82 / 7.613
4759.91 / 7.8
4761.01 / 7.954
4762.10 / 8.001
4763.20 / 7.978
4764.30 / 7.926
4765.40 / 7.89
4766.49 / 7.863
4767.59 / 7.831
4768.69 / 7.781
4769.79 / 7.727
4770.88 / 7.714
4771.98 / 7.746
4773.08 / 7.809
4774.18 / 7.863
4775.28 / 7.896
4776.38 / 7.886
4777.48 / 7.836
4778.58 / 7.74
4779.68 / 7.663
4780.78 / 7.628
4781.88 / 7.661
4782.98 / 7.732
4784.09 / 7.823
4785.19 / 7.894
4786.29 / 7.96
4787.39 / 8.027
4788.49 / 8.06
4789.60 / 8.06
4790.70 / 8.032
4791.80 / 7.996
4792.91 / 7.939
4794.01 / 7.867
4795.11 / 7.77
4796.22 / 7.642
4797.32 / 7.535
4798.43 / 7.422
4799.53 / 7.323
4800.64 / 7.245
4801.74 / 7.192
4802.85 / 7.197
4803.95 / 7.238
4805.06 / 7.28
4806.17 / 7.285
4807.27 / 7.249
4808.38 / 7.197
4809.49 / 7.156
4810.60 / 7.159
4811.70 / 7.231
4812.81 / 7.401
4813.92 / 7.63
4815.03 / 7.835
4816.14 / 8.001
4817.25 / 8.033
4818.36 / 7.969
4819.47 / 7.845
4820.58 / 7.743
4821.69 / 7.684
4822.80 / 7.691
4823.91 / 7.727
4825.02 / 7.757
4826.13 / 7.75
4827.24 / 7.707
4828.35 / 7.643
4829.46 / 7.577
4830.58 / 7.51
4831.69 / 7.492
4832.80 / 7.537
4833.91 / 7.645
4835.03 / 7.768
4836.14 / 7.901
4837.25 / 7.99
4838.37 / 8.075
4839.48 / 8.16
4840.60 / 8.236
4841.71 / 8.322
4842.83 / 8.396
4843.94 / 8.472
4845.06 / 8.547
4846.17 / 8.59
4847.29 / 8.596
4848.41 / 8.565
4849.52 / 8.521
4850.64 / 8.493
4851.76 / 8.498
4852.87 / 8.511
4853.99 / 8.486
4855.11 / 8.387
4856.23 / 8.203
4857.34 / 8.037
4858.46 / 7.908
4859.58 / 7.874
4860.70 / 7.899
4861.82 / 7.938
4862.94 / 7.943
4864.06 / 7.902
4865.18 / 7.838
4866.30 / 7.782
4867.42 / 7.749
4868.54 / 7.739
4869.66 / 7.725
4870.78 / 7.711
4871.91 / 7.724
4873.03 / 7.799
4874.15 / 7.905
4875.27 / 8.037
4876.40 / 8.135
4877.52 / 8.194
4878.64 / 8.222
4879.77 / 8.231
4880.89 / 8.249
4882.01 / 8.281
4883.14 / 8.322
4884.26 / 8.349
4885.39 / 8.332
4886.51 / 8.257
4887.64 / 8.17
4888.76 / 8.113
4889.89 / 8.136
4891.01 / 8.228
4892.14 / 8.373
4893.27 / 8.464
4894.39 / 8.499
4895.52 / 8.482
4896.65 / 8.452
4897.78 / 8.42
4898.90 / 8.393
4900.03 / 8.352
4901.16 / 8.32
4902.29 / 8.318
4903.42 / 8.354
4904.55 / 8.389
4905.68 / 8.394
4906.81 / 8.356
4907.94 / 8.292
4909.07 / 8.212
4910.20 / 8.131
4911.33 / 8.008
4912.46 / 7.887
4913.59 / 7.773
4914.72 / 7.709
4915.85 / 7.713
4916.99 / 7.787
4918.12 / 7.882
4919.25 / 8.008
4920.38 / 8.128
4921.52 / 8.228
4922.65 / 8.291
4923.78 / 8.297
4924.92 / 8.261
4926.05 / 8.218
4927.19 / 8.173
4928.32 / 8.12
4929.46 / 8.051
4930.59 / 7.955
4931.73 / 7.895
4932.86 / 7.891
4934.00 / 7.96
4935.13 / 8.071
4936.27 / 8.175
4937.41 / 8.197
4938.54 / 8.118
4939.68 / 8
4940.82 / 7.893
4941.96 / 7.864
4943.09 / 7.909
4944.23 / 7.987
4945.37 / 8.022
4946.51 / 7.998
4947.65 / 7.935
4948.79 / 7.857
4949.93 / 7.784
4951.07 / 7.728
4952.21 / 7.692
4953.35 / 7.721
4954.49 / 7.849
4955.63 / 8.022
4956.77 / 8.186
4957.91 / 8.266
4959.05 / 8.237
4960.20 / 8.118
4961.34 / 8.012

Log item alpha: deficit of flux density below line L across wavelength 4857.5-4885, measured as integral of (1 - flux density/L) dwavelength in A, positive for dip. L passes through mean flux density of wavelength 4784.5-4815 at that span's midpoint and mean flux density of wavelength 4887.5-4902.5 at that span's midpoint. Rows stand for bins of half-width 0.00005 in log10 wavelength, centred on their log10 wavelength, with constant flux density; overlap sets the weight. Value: 0.6 A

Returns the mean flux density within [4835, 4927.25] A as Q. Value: 8.17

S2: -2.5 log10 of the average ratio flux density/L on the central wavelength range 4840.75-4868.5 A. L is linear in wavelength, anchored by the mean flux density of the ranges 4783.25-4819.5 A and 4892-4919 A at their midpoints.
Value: -0.04 mag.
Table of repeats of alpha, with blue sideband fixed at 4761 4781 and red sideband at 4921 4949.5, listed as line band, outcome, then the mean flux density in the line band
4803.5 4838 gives 1.28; 7.6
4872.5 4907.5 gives -1.24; 8.28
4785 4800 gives 0.07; 7.83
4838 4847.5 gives -0.54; 8.38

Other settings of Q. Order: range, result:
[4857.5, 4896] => 8.07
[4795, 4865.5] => 7.83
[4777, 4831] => 7.64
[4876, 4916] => 8.24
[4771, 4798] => 7.83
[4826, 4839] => 7.72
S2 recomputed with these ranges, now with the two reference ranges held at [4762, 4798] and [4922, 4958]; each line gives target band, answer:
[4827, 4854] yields -0.03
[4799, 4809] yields 0.09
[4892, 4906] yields -0.06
